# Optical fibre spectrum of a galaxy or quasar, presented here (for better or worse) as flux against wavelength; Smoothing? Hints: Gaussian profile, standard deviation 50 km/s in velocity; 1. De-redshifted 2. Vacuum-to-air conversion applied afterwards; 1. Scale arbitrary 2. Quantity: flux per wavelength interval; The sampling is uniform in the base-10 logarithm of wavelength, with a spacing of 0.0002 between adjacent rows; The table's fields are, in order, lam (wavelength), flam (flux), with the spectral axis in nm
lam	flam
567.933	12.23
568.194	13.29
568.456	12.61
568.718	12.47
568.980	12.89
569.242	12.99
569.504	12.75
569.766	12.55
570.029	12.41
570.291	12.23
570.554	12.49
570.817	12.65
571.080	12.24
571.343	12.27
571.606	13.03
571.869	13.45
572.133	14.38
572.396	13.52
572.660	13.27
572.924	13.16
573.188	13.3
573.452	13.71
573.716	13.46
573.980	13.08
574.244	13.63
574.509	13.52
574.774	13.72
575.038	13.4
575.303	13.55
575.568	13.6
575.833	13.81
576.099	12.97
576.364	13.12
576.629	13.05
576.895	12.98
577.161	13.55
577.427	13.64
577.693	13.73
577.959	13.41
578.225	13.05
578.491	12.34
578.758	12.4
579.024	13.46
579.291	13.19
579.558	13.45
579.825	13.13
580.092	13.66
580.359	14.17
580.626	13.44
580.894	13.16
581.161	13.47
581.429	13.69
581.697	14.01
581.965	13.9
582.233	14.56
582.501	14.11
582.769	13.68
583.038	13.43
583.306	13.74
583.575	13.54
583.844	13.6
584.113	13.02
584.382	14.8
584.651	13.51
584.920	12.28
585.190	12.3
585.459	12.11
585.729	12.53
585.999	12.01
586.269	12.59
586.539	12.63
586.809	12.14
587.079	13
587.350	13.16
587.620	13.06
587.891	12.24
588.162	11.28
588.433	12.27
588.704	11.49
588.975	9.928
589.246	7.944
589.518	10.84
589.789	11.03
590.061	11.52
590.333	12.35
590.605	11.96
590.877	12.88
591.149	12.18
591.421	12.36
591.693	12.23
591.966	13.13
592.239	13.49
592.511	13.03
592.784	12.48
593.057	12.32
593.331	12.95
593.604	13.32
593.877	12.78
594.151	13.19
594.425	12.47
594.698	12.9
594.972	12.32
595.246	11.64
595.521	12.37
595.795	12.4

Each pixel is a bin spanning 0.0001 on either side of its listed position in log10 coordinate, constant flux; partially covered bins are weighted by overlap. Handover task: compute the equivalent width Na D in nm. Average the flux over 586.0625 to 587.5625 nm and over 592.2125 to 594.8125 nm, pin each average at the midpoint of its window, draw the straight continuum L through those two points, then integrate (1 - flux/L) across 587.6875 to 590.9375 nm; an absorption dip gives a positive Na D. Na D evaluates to 0.37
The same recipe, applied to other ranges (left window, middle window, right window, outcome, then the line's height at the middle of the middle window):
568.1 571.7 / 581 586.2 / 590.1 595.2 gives -0.30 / 12.6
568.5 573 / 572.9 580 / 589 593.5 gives -0.39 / 12.6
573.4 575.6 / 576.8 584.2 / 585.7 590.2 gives -0.46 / 12.7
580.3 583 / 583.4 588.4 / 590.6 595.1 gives 0.24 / 13.4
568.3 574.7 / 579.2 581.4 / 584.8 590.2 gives -0.20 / 12.4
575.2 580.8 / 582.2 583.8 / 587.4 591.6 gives -0.15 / 12.6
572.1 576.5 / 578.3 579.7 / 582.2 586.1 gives 0.04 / 13.4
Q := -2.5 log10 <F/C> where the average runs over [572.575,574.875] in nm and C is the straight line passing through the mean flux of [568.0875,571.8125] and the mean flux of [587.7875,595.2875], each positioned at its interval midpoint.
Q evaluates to -0.07 mag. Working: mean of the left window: 12.6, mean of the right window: 12.1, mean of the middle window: 13.4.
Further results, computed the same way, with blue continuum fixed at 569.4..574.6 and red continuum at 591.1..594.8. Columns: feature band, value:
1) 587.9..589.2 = 0.16 mag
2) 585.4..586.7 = 0.04 mag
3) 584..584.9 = -0.06 mag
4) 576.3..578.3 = -0.03 mag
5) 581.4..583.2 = -0.08 mag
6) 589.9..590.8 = 0.07 mag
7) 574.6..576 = -0.05 mag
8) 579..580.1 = -0.03 mag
